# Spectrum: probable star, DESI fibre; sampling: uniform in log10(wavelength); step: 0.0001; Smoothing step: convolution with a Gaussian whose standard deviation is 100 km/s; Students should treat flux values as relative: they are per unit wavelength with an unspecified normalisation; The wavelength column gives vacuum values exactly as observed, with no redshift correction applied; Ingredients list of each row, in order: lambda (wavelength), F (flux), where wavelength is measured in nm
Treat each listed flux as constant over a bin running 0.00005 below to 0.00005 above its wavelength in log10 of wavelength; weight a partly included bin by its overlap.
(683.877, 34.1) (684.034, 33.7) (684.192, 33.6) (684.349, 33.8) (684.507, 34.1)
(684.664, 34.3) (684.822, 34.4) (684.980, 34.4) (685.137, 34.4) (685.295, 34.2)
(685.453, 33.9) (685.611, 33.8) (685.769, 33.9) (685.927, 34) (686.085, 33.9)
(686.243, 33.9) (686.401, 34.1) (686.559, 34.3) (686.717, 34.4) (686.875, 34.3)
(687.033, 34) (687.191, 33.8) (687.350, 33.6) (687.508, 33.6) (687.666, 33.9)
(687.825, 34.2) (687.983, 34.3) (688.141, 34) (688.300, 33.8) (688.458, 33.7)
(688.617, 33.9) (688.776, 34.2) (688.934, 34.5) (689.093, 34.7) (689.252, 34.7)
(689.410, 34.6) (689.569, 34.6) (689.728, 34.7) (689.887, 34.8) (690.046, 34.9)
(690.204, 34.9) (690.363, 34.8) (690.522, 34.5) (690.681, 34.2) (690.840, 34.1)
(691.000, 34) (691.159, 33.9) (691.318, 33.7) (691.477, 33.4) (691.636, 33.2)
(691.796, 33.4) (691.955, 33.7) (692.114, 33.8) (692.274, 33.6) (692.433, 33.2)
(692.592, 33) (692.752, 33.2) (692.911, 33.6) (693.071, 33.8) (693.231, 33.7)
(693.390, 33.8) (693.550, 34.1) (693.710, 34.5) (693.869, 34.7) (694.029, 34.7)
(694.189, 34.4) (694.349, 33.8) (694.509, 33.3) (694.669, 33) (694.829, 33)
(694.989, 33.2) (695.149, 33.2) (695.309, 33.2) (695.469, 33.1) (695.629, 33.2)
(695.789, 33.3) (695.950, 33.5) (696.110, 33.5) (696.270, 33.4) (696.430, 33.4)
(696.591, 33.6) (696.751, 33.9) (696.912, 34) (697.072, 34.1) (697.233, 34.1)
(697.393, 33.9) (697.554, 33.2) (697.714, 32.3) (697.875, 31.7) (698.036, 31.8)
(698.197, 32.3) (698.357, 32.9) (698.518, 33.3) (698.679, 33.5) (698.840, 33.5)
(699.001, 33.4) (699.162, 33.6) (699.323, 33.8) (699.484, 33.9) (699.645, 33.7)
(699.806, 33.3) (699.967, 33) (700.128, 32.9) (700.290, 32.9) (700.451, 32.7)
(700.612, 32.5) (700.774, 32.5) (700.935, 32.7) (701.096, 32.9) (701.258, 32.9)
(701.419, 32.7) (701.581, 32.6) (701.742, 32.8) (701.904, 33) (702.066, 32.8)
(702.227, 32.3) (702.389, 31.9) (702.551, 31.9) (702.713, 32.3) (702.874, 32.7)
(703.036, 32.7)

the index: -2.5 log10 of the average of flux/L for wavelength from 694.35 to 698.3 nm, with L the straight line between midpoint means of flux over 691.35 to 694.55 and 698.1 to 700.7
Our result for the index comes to 0.01 mag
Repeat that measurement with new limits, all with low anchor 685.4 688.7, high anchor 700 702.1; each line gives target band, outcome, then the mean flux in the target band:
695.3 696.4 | 0.00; 33.3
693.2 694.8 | -0.02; 34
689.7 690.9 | -0.03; 34.6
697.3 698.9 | 0.01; 32.8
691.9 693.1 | 0.00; 33.5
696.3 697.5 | -0.02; 33.8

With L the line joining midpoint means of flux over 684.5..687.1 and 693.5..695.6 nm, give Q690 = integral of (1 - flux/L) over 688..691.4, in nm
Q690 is -0.04 nm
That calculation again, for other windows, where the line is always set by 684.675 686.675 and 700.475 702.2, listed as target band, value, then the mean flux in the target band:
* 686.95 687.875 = 0.003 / 33.8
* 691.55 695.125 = -0.024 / 33.7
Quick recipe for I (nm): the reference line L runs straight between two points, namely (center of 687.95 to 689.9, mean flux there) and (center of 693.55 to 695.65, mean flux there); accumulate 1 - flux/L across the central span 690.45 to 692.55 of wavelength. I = 0.02 nm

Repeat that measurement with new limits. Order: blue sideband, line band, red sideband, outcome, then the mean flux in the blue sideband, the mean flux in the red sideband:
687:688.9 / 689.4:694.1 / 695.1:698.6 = -0.056 nm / 33.9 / 33.2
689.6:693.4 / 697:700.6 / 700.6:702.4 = -0.017 nm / 33.9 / 32.7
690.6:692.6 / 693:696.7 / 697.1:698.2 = -0.046 nm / 33.7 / 32.8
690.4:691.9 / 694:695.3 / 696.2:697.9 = 0.004 nm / 33.8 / 33.5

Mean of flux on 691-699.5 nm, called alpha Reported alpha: 33.5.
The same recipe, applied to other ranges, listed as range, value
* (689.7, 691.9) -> 34.2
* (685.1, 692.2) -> 34.1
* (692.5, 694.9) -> 33.8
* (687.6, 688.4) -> 34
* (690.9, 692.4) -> 33.6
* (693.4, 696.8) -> 33.6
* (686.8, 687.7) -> 33.9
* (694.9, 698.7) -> 33.2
